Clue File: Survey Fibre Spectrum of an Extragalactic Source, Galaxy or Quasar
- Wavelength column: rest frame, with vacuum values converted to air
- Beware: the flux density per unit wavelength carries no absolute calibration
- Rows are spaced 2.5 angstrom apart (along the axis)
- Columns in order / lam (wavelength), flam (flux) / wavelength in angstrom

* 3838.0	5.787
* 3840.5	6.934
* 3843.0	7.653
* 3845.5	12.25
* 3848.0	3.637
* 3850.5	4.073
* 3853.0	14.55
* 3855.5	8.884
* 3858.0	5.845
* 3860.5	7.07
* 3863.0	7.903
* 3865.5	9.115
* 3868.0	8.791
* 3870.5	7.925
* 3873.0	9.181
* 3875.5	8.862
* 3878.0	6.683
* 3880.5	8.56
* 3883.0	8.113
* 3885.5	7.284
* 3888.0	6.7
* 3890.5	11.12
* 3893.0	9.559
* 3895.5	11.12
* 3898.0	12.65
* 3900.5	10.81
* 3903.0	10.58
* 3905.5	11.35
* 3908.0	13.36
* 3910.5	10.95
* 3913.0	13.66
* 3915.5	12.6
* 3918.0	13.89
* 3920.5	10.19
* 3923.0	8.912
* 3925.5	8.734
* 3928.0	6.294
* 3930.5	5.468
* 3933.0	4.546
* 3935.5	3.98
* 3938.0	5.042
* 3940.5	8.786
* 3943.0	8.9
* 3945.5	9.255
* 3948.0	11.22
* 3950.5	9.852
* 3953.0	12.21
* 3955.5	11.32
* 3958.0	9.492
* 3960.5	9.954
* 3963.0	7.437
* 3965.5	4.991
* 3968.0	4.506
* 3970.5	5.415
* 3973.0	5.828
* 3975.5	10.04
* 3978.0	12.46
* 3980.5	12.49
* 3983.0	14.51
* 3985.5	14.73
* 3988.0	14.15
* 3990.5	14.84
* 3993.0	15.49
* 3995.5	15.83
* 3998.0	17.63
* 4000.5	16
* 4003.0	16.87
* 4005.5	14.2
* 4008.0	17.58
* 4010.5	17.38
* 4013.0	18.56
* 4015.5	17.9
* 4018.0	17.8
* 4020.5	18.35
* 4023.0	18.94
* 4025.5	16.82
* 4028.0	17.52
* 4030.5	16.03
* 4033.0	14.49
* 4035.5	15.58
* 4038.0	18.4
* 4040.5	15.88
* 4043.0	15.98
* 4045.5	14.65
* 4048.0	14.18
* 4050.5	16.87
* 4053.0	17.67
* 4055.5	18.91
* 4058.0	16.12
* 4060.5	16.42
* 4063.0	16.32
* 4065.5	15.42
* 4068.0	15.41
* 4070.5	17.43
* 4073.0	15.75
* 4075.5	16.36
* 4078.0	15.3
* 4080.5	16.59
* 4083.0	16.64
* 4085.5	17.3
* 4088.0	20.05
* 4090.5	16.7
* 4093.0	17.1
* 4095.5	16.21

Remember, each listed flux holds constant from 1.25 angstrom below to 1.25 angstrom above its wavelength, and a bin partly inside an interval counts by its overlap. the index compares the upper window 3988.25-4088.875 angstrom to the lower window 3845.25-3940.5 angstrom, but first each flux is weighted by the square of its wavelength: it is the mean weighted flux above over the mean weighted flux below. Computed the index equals 2.00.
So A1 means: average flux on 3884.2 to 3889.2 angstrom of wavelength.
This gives 7.01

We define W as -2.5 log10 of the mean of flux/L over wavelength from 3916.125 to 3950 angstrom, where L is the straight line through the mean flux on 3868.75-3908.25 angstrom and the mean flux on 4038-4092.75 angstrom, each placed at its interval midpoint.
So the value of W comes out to 0.340 mag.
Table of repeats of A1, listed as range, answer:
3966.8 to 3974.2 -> 5.25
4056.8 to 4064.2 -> 16.3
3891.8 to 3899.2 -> 11.1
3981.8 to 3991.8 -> 14.6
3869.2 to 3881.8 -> 8.24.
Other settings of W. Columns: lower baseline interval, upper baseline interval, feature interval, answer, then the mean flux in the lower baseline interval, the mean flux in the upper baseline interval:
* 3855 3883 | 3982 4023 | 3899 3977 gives 0.31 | 8.05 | 16.5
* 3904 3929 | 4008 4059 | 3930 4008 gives 0.28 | 11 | 16.9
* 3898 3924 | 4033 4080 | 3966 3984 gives 0.45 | 11.7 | 16.2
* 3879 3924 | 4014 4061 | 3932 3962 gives 0.41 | 10.6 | 16.8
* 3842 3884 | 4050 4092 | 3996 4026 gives -0.21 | 8.19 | 16.8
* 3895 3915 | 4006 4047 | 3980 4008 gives 0.02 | 11.9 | 16.9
